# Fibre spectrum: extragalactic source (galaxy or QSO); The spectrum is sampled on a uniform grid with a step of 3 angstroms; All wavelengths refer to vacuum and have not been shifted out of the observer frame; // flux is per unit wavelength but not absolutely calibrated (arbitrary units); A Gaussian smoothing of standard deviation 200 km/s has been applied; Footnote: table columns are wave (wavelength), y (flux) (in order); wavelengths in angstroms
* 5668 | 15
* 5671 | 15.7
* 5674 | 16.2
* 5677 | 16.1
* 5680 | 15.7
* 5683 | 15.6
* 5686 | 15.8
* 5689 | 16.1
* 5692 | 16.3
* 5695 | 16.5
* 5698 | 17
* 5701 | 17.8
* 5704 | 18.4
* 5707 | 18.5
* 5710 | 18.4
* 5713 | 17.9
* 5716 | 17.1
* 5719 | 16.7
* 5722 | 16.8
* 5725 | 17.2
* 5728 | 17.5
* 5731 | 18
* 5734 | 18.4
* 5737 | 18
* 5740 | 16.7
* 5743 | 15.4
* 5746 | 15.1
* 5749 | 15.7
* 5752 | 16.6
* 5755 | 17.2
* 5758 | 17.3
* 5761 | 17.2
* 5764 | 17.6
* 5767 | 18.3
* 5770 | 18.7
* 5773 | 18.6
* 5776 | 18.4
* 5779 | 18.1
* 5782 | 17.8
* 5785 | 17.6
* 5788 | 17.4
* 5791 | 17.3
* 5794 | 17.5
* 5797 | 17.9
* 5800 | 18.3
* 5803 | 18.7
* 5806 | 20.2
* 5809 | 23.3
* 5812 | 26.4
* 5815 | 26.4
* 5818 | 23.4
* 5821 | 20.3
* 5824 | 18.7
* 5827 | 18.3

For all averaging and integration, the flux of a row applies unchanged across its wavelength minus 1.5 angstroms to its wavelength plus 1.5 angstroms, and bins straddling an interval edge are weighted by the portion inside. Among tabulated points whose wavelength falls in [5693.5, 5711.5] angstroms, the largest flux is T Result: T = 18.5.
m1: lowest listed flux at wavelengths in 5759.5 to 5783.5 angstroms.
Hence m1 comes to 17.2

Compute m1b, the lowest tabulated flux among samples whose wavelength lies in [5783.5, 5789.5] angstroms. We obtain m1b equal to 17.4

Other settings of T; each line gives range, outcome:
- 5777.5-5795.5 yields 18.1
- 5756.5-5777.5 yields 18.7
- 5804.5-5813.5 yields 26.4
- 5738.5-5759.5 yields 17.3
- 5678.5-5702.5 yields 17.8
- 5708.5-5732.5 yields 18.4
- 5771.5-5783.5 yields 18.6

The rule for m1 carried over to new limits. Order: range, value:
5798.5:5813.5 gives 18.3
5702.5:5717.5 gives 17.1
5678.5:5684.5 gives 15.6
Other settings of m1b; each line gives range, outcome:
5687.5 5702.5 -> 16.1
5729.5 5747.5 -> 15.1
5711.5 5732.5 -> 16.7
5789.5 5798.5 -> 17.3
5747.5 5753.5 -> 15.7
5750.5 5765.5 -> 16.6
